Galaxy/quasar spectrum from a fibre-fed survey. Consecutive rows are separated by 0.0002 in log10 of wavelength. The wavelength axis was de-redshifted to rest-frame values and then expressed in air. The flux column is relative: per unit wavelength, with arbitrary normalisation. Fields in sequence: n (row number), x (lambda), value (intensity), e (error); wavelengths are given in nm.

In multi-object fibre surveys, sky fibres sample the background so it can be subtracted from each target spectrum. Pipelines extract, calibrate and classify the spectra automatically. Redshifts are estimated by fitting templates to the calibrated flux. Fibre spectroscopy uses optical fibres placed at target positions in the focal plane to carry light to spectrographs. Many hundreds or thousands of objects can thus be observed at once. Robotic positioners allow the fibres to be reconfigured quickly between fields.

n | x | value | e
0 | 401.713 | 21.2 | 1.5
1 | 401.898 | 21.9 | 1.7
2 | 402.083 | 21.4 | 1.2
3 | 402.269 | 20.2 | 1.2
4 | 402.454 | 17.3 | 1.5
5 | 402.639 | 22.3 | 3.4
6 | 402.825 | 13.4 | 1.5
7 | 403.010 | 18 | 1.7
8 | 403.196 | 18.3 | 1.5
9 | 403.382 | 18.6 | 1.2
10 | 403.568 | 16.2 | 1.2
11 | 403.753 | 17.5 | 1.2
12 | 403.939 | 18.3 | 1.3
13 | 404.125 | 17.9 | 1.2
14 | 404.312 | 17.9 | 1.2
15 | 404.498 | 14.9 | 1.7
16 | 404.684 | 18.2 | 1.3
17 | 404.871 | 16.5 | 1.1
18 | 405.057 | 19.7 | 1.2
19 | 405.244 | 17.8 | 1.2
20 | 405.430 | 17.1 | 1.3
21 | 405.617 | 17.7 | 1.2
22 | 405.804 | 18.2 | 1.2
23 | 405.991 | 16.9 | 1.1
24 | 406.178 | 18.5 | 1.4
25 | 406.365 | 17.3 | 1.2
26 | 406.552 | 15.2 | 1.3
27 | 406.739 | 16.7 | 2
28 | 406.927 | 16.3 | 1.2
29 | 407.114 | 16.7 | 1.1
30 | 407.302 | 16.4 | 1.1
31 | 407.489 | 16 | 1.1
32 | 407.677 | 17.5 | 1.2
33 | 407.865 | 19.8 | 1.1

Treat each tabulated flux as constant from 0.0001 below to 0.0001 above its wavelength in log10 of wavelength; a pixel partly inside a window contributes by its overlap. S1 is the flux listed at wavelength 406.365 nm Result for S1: 17.3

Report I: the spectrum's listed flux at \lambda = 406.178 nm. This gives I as 18.5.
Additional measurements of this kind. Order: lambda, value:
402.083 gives 21.4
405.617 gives 17.7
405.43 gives 17.1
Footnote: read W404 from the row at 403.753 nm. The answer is 17.5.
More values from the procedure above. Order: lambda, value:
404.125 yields 17.9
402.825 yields 13.4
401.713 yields 21.2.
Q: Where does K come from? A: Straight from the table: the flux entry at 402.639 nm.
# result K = 22.3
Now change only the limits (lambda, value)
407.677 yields 17.5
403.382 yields 18.6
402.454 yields 17.3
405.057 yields 19.7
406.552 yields 15.2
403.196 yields 18.3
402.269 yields 20.2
